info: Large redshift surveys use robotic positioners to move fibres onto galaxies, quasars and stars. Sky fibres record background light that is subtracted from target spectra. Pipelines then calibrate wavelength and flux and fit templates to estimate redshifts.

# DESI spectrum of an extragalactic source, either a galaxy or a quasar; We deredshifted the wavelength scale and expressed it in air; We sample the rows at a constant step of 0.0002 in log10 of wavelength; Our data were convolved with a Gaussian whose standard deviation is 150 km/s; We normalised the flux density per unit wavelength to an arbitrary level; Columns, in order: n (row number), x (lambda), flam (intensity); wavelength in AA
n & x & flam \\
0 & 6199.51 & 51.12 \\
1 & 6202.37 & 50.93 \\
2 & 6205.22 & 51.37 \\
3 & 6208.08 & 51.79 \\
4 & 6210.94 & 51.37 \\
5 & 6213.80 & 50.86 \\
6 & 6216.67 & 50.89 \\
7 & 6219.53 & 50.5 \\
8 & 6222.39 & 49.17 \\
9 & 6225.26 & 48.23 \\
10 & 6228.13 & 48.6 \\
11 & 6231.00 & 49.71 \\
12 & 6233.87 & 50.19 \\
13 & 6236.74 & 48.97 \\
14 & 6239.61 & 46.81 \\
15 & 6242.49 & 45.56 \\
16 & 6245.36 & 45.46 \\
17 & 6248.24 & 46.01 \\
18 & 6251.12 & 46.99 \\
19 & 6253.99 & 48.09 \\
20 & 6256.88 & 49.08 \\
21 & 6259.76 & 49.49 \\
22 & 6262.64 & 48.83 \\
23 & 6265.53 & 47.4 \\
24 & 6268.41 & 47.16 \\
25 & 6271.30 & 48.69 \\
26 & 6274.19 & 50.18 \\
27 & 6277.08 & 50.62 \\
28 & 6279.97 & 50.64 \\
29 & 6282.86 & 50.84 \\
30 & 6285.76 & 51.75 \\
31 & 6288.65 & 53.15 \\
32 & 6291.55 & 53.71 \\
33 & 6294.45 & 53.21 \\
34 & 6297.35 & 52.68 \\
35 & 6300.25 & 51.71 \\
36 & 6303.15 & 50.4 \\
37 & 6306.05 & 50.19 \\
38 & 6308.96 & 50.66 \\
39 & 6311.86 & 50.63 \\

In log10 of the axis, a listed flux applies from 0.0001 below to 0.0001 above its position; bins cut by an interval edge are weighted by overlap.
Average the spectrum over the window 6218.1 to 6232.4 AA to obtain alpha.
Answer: 49.2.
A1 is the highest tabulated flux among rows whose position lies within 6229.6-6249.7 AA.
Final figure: 50.19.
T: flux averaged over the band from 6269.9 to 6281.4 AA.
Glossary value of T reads 50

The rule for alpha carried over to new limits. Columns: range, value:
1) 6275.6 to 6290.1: 51.4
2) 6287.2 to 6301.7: 52.9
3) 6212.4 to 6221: 50.7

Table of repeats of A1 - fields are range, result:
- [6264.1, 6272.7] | 48.69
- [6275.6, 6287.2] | 51.75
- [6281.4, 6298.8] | 53.71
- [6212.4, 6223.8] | 50.89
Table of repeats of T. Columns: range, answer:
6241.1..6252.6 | 46.1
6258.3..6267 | 48.6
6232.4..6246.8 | 47.4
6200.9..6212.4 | 51.4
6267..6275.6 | 48.7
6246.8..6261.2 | 47.9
